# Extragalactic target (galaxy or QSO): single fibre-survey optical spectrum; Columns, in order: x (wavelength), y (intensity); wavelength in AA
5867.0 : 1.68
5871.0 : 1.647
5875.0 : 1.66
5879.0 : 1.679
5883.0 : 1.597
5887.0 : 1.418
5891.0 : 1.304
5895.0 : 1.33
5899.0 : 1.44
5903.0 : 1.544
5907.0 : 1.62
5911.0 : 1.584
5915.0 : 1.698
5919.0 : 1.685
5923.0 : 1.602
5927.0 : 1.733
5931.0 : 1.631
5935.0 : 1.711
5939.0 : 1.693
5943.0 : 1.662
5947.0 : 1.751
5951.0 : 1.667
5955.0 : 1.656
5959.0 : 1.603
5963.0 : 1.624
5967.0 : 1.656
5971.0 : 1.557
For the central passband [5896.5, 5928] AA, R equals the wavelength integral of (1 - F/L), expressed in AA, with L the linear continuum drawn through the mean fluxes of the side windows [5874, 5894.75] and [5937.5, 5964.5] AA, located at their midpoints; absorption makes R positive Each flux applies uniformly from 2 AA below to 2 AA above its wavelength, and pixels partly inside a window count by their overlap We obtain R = -0.6 AA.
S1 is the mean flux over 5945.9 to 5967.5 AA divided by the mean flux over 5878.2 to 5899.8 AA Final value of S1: 1.1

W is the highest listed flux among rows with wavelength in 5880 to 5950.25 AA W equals 1.751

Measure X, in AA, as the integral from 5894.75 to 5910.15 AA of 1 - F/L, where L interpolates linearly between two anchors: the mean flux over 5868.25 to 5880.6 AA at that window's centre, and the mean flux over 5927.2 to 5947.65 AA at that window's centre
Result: 1.5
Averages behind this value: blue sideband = 1.66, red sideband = 1.69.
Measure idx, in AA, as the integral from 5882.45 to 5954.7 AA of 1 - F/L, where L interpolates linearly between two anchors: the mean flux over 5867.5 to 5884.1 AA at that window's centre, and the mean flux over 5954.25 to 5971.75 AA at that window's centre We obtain 1.8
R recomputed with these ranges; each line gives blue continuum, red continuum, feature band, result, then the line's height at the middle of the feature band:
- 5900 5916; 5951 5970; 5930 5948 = -0.8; 1.62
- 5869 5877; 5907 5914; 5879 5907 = 2.8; 1.63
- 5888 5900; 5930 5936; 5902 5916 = -1.3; 1.48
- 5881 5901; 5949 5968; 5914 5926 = -1.2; 1.51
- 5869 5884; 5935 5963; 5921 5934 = 0.0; 1.66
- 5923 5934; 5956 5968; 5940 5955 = -0.4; 1.65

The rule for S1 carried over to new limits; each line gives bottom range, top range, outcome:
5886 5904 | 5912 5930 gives 1.19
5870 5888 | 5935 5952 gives 1.06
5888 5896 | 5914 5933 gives 1.26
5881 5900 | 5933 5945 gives 1.19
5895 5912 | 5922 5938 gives 1.10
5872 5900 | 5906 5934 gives 1.10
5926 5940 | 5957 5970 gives 0.96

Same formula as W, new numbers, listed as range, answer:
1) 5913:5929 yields 1.733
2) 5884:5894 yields 1.418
